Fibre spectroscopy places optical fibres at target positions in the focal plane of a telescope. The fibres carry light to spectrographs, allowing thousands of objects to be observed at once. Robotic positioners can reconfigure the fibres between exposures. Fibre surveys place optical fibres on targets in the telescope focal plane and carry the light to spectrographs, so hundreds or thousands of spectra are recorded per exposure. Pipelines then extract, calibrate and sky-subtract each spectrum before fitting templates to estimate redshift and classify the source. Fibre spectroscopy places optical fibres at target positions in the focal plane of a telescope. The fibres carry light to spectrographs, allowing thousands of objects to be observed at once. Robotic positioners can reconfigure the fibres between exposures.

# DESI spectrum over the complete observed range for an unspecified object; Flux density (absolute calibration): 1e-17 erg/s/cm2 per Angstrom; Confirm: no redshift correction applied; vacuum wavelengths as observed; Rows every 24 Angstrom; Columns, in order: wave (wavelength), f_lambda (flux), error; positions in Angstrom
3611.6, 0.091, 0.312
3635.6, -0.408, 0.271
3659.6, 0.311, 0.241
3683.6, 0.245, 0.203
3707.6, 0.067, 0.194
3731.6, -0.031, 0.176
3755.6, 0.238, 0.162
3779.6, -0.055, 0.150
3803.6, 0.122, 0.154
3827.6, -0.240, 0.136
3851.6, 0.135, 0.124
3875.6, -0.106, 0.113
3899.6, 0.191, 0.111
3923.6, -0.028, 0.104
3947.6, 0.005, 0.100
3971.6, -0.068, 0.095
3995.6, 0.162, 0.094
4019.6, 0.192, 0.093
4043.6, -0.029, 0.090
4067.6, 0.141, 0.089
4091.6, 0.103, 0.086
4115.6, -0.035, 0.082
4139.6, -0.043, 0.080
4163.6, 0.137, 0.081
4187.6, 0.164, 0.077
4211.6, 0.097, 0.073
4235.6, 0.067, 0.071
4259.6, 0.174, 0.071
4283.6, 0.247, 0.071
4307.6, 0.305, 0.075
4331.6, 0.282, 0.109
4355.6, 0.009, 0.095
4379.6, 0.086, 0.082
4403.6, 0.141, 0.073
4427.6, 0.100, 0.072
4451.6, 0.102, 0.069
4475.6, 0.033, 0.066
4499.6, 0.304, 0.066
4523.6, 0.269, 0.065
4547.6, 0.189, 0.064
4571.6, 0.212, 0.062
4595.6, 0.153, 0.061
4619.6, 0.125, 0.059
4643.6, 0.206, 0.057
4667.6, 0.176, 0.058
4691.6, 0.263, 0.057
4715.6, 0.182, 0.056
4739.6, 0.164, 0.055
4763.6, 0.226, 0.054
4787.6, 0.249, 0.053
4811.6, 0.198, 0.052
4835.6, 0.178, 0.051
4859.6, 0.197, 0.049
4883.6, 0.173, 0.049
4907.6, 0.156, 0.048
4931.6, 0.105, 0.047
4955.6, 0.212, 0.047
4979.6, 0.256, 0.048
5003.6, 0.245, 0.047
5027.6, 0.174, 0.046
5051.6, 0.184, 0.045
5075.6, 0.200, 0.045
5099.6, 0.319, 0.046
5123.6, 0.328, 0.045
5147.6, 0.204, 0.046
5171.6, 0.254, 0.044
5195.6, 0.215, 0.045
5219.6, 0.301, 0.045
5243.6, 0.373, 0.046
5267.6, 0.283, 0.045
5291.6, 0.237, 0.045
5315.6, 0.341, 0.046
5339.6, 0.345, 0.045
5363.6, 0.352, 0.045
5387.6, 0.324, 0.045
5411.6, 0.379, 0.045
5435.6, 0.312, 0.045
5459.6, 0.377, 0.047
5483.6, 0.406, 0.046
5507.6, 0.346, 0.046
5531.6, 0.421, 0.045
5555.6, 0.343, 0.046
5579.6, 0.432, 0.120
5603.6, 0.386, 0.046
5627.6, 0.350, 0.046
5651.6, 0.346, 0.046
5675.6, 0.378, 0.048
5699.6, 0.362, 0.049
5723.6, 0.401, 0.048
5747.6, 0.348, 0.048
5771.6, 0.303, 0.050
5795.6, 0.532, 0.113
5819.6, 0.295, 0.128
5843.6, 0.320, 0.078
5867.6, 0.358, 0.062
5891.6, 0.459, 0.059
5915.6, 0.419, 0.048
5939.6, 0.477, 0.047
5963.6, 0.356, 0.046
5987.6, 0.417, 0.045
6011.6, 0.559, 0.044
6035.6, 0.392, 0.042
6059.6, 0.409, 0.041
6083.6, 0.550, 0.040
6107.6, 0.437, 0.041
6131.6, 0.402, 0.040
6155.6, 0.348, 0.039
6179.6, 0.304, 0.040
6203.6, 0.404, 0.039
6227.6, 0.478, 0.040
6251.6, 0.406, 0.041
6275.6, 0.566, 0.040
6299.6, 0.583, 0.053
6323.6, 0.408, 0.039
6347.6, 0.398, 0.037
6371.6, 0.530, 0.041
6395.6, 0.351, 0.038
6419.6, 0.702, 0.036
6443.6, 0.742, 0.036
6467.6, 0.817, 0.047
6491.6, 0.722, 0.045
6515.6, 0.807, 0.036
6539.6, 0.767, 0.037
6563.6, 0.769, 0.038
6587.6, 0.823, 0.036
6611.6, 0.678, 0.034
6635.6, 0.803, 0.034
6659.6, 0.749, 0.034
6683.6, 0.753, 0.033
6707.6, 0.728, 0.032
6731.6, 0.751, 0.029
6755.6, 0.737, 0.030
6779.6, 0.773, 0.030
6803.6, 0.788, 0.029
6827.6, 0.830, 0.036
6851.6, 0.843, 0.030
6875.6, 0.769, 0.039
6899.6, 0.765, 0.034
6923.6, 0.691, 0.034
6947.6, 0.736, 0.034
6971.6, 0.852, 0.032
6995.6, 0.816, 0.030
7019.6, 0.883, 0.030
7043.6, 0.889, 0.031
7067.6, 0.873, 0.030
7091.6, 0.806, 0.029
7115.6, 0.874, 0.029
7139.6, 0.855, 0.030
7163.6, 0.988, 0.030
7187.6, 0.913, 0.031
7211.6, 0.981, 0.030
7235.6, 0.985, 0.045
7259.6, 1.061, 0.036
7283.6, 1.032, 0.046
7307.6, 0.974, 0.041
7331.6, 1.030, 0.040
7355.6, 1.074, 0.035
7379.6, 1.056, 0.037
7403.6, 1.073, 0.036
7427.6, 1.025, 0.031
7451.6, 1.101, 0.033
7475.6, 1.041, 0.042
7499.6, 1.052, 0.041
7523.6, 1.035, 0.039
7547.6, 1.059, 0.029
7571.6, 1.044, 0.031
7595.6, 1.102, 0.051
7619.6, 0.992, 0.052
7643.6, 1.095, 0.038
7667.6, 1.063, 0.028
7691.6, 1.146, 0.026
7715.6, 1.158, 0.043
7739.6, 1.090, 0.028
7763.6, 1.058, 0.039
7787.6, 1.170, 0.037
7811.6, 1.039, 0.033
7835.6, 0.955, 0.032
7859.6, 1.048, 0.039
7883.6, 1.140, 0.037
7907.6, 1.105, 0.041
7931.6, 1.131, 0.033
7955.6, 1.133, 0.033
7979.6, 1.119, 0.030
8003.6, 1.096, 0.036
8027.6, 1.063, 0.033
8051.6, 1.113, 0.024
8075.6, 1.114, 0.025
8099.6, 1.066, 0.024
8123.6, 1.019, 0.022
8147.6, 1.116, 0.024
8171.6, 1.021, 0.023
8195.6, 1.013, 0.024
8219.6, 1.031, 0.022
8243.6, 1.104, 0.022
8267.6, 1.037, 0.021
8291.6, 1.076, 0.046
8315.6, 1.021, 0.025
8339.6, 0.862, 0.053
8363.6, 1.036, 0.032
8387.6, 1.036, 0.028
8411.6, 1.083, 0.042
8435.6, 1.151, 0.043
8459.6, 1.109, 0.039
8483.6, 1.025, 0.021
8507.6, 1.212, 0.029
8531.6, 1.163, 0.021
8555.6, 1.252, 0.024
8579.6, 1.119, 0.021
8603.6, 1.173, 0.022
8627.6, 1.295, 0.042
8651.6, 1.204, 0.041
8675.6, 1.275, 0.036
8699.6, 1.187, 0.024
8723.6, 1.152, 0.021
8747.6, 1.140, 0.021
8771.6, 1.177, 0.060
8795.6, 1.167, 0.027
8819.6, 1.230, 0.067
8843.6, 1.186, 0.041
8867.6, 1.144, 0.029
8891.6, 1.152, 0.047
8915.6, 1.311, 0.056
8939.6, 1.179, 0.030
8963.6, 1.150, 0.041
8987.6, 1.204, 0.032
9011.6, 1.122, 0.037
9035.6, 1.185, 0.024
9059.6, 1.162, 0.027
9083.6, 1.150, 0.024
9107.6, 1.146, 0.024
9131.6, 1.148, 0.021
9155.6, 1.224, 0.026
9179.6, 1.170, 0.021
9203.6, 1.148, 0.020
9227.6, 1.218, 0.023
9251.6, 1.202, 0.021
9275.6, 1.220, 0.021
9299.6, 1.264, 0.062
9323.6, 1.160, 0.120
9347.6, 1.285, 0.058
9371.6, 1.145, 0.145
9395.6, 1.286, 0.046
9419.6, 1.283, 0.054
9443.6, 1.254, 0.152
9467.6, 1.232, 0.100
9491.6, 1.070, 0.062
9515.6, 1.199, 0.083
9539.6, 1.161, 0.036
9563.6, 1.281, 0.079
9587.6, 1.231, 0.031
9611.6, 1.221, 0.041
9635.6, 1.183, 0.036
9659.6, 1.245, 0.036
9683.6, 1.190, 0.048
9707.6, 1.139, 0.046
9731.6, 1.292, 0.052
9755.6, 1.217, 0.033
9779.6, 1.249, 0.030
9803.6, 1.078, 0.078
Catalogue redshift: 0.61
